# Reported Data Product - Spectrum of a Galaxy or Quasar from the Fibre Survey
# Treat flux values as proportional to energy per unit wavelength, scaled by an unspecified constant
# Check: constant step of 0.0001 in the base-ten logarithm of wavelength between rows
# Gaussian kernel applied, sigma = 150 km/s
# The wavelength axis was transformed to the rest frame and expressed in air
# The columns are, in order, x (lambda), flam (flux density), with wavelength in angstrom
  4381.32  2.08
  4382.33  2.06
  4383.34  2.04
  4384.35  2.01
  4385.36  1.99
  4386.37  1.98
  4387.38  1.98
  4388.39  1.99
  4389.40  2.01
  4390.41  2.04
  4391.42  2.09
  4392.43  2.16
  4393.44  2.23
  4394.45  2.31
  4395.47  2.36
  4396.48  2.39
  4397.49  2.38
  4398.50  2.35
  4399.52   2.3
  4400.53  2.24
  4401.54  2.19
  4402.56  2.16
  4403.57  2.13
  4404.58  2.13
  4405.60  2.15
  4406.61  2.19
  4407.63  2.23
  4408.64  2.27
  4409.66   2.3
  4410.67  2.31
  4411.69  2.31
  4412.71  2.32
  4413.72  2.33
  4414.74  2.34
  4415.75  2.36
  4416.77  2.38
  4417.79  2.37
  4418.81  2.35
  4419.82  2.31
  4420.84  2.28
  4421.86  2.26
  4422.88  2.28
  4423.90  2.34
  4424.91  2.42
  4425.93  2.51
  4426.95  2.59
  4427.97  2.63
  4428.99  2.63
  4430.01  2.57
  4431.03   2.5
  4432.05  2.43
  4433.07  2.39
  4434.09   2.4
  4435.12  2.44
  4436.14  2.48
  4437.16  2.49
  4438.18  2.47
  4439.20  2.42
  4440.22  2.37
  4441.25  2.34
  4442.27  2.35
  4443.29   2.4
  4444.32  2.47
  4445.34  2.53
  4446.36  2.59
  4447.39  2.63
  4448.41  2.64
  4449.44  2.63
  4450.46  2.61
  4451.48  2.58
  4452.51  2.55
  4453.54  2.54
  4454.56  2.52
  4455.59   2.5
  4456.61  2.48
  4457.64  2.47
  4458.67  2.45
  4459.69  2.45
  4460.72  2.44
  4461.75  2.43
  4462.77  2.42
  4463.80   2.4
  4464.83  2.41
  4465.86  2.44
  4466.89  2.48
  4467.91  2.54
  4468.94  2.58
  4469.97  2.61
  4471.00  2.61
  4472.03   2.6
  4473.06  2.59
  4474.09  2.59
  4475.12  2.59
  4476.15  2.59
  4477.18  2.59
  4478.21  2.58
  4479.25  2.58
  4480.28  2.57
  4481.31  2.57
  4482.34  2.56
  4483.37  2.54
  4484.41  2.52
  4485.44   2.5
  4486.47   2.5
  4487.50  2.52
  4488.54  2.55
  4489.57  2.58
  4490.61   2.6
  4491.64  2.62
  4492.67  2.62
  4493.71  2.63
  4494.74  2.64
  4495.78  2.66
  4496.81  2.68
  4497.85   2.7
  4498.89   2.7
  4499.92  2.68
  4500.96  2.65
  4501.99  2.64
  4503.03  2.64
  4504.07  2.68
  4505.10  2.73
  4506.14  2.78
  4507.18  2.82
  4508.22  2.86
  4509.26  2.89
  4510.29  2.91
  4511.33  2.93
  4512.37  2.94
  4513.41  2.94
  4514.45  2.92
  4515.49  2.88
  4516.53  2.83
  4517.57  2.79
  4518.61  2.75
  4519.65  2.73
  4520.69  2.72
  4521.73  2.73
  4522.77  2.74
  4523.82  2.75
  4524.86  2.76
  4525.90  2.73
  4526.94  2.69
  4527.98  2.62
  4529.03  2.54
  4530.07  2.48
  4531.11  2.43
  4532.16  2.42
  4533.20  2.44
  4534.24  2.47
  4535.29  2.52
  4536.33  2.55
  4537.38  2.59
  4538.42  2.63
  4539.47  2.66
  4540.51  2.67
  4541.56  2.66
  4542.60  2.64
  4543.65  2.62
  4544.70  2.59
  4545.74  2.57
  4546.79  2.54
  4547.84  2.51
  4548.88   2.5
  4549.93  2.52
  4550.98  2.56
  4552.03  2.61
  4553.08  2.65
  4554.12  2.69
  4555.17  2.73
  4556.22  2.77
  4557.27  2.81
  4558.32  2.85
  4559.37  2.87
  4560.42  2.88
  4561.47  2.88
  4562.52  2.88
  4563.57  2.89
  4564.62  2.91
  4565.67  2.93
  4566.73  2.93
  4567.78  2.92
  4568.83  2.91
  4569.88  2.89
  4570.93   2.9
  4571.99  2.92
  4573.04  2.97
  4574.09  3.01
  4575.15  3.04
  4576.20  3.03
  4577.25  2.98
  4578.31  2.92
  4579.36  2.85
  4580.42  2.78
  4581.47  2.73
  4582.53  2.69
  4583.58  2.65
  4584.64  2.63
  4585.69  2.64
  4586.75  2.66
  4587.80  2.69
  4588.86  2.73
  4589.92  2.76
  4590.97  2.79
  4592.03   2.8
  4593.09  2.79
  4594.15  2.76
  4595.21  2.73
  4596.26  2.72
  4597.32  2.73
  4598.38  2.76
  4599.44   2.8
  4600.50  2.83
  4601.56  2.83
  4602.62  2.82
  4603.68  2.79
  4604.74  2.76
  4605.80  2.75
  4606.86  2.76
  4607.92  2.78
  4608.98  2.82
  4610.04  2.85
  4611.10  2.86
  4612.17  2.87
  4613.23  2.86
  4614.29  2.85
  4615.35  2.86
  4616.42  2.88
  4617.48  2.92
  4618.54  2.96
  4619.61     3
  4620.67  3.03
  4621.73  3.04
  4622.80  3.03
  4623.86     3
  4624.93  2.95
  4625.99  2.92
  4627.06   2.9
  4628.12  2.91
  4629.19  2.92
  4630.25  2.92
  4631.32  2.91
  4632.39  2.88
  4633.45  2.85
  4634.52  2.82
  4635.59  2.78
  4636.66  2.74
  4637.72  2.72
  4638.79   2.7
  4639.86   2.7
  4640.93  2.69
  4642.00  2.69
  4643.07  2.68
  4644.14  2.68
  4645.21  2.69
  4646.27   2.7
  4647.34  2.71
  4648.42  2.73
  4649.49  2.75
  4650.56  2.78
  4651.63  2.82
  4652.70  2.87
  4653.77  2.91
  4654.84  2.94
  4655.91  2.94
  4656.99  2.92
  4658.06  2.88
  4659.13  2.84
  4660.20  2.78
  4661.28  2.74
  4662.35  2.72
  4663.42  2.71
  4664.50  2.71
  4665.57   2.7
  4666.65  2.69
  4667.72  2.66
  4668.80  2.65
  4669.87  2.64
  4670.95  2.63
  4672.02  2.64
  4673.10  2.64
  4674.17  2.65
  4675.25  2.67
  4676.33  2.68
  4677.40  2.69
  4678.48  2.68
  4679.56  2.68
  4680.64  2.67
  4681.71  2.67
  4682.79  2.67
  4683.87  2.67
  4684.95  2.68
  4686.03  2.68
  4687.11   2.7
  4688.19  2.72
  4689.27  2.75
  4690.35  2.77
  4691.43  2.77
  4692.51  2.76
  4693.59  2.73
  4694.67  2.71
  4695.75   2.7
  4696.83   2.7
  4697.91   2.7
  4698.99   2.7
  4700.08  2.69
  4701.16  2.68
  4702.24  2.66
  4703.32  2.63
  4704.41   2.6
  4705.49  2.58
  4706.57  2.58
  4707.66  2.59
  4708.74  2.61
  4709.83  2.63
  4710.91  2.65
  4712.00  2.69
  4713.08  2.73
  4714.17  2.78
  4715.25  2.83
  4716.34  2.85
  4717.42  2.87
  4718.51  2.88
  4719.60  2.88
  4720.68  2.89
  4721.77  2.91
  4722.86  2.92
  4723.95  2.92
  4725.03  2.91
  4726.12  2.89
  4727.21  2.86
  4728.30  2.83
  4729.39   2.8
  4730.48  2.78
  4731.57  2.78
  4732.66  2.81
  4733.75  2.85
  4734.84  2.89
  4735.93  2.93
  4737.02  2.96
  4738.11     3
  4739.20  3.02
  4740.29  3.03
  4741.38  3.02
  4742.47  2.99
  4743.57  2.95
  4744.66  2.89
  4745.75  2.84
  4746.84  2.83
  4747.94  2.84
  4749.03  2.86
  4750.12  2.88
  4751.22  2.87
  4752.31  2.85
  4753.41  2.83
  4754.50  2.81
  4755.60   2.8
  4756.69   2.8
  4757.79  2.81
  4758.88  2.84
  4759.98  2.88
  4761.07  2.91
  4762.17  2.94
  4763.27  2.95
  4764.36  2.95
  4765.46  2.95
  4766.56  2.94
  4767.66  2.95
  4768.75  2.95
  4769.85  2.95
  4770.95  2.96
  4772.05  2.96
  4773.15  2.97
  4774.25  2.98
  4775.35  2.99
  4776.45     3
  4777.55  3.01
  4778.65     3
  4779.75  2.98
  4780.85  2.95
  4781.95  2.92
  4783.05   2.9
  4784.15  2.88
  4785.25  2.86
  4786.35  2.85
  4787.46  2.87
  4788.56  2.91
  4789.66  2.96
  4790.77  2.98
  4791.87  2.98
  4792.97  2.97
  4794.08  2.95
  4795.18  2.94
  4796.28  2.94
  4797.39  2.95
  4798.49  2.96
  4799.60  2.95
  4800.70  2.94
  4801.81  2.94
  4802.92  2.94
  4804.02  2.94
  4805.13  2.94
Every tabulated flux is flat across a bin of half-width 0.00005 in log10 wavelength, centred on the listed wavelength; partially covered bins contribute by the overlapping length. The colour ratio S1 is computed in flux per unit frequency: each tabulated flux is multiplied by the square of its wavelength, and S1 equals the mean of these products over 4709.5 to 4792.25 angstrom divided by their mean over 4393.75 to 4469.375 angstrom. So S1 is 1.4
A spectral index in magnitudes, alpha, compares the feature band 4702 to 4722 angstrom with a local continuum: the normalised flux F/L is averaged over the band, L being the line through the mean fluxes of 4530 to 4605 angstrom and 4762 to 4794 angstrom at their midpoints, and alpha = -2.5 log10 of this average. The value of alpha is 0.06 mag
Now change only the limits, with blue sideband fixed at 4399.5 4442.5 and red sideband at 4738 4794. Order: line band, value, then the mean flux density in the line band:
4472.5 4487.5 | -0.047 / 2.56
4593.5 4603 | -0.051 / 2.77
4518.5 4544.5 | -0.035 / 2.62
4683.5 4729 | 0.031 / 2.75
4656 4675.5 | 0.014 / 2.72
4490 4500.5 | -0.074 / 2.65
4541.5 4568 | -0.062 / 2.73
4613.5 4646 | -0.061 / 2.85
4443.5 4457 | -0.067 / 2.56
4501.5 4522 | -0.124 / 2.81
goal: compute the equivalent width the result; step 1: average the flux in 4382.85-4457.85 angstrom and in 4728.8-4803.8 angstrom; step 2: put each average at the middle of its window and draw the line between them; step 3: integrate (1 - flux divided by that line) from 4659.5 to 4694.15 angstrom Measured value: 0.9 angstrom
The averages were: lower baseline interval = 2.35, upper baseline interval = 2.92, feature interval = 2.69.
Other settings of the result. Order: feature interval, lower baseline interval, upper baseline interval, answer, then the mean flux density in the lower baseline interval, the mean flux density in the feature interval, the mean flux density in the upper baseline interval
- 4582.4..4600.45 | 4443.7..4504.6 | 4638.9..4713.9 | -0.6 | 2.56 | 2.73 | 2.71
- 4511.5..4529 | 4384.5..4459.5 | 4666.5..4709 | -2.1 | 2.36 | 2.78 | 2.67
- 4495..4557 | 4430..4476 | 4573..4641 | -0.5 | 2.5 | 2.68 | 2.83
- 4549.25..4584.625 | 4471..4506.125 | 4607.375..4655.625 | -1.2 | 2.61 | 2.83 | 2.84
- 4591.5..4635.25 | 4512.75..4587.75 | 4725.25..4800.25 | -1.1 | 2.73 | 2.86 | 2.91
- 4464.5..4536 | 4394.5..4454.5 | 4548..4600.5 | -1.4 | 2.4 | 2.65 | 2.8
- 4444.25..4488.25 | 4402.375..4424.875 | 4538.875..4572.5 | -1.5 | 2.28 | 2.54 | 2.75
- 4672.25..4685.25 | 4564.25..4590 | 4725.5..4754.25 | 0.9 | 2.84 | 2.67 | 2.89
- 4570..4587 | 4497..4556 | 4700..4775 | -0.8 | 2.68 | 2.84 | 2.85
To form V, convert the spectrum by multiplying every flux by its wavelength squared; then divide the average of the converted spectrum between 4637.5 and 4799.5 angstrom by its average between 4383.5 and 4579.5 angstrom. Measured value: 1.22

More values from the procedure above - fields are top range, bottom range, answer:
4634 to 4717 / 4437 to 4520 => 1.14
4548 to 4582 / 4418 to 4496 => 1.19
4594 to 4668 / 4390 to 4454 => 1.30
